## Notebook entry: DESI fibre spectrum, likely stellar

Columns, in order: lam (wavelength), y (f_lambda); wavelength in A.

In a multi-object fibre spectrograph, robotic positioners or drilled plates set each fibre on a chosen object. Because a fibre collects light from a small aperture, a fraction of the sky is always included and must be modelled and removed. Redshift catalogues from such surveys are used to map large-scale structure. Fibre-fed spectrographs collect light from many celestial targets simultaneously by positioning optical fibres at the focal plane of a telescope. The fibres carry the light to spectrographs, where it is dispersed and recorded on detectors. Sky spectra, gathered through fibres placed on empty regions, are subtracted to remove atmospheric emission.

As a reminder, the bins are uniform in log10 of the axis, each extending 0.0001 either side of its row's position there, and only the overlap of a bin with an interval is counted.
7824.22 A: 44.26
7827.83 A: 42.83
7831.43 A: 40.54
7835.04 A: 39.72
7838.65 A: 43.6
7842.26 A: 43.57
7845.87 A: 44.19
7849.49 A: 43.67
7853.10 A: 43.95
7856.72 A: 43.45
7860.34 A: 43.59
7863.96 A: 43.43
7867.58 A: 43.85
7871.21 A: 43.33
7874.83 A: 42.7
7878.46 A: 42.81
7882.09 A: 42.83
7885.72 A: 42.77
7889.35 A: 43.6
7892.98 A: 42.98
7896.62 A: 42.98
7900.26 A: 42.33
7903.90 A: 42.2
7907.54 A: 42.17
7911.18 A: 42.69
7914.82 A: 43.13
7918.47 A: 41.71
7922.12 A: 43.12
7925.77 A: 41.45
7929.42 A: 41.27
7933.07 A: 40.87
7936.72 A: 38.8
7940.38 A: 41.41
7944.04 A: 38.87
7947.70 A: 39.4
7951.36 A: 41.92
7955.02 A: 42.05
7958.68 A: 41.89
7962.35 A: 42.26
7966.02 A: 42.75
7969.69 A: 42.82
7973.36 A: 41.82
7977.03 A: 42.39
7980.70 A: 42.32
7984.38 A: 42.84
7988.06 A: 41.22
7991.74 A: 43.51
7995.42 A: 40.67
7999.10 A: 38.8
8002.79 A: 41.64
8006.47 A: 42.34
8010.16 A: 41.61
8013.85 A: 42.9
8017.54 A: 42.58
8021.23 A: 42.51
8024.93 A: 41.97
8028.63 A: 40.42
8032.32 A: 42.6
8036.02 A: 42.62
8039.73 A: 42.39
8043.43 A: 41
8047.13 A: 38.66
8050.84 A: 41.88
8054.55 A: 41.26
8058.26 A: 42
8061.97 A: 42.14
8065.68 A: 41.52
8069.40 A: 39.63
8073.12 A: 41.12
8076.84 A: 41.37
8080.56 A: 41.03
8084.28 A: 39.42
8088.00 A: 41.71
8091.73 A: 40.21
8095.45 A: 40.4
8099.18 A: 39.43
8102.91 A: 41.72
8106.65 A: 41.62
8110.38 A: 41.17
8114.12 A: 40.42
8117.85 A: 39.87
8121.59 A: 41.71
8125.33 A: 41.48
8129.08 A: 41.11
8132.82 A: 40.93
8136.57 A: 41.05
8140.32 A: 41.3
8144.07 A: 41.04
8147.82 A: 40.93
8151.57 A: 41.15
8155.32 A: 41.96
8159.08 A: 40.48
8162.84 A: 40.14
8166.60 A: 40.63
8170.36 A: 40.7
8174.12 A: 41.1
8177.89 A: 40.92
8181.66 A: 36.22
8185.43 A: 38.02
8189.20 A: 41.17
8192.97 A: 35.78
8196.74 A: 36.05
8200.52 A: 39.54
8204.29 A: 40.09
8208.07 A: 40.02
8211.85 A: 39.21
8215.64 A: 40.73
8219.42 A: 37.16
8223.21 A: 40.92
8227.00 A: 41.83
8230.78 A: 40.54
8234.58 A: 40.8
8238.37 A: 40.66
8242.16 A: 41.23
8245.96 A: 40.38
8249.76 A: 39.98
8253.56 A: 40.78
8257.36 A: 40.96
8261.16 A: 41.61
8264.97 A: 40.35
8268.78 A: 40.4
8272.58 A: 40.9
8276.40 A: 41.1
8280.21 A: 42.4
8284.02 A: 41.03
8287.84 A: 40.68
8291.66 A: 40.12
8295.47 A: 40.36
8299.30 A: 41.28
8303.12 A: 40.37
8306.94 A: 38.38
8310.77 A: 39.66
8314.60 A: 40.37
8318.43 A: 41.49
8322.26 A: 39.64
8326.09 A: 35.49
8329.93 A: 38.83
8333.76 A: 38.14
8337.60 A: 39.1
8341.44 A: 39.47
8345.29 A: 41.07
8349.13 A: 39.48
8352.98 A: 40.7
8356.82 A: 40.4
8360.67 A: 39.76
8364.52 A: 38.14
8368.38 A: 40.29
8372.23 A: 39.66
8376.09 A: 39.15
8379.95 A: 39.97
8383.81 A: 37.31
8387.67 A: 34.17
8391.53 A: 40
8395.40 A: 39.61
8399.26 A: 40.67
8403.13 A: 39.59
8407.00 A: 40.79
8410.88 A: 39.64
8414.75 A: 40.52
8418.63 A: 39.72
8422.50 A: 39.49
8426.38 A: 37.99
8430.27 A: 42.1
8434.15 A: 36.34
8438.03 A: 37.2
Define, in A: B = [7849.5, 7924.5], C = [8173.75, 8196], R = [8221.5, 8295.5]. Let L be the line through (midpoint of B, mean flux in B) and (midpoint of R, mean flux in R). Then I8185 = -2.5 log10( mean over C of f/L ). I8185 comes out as 0.07 mag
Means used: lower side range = 43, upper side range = 40.9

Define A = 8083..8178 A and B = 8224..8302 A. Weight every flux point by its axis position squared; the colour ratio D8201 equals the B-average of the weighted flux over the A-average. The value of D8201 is 1.03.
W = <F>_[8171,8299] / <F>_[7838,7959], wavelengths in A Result 0.9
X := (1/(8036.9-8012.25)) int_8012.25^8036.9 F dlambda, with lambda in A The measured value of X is 42.2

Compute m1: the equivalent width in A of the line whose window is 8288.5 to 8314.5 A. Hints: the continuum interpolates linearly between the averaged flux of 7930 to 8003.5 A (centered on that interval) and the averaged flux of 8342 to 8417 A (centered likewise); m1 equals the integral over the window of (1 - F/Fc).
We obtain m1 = -0.1 A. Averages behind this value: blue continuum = 41.4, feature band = 40.1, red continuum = 39.5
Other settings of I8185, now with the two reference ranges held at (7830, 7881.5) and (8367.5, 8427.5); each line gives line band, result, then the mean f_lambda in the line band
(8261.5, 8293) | -0.02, 40.9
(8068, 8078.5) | 0.02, 40.7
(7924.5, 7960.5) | 0.04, 40.8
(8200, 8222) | 0.03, 39.5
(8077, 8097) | 0.02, 40.6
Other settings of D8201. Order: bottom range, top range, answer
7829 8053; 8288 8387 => 1.03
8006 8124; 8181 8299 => 1.01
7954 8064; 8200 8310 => 1.03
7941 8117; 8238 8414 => 1.04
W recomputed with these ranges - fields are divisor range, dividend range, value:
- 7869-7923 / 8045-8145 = 0.96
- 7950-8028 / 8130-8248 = 0.95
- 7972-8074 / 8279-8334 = 0.96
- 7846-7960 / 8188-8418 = 0.94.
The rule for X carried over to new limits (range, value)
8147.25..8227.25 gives 39.7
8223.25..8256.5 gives 40.8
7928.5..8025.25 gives 41.6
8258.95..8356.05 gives 40.1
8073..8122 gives 40.8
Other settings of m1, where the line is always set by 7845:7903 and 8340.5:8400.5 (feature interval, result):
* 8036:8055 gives 0.33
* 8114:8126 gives 0.13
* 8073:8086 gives 0.29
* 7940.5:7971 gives 0.81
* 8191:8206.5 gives 1.05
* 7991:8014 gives 0.42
